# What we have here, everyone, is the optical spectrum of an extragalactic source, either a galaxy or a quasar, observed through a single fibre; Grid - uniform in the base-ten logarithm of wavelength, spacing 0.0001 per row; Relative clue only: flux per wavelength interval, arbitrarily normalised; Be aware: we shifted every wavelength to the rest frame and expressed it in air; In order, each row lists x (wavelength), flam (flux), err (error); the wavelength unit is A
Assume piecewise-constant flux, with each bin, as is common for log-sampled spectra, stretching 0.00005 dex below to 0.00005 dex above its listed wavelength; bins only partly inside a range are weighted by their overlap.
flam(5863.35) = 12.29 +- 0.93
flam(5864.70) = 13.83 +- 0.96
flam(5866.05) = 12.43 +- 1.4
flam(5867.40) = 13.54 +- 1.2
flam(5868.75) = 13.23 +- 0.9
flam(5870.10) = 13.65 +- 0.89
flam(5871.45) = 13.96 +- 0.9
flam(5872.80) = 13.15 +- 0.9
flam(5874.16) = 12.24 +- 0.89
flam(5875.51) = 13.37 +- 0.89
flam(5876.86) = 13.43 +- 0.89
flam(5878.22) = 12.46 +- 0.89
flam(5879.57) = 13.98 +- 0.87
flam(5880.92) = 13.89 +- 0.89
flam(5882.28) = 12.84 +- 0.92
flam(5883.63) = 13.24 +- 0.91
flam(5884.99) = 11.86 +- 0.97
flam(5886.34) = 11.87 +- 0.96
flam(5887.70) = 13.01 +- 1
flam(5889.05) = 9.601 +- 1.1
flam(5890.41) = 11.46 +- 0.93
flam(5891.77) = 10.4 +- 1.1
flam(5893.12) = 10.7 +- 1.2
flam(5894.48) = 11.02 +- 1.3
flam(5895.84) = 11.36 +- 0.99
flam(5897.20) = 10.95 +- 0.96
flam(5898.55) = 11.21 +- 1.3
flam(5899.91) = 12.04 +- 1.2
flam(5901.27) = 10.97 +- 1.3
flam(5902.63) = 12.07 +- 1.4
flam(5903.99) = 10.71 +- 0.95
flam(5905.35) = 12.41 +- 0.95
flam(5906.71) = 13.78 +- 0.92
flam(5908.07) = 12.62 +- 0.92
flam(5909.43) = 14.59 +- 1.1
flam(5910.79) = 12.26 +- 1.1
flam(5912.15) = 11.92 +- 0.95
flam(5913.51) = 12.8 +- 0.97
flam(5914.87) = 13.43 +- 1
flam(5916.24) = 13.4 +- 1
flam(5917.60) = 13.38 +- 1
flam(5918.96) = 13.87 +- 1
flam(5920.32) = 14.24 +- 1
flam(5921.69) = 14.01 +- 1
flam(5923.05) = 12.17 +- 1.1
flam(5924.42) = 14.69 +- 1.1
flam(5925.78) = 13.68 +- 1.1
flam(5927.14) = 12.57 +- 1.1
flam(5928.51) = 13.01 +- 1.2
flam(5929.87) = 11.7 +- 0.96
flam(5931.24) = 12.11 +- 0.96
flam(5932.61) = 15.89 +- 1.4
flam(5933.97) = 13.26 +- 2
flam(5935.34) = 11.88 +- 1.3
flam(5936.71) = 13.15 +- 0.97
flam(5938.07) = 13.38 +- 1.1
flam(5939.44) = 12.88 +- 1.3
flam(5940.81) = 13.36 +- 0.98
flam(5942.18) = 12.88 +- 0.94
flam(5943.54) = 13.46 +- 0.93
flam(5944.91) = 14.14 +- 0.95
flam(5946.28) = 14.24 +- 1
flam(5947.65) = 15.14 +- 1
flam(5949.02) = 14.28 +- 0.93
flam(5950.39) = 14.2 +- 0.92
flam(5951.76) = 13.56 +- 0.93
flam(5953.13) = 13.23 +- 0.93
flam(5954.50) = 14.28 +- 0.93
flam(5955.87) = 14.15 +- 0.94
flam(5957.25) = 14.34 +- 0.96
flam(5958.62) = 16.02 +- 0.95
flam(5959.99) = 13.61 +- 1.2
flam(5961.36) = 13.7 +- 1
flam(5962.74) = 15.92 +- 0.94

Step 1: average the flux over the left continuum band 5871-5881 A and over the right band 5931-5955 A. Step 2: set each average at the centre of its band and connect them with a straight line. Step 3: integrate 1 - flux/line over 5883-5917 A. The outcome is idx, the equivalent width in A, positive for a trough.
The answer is 3.6 A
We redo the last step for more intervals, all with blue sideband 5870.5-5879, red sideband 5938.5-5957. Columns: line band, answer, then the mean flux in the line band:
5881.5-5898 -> 2.2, 11.5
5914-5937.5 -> 0.5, 13.3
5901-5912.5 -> 0.9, 12.4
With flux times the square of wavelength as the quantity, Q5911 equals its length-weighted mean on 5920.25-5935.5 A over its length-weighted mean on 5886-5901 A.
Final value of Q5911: 1.20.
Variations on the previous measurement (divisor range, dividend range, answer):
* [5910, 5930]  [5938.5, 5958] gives 1.06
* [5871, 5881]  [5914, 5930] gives 1.03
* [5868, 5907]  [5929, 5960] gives 1.14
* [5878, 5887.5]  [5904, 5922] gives 1.03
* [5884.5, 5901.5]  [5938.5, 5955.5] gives 1.25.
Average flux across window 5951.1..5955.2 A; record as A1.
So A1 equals 13.7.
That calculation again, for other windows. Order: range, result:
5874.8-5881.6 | 13.4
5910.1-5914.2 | 12.4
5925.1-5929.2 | 13.1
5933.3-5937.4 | 12.8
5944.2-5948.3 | 14.5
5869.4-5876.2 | 13.3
